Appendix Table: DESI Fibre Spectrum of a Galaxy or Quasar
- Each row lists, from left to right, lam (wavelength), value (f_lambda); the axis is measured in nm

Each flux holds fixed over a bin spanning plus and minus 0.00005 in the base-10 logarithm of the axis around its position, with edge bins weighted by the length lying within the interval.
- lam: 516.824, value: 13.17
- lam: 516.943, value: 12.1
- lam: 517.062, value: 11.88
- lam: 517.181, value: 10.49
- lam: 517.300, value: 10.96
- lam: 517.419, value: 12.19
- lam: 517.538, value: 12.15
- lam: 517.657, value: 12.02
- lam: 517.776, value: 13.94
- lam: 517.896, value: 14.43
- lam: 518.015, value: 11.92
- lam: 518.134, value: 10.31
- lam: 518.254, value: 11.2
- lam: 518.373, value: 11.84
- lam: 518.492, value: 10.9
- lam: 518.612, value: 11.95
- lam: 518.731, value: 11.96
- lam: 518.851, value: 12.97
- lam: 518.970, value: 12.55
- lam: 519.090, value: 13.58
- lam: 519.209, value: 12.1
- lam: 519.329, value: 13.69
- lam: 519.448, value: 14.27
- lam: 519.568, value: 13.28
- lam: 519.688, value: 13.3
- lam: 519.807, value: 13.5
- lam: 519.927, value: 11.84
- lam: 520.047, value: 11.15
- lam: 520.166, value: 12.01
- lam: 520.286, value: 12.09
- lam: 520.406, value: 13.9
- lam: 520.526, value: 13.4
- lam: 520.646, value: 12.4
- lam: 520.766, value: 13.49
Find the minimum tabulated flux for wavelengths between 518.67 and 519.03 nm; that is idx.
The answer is 11.96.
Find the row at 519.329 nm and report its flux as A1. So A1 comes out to 13.69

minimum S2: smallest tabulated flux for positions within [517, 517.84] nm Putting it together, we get 10.49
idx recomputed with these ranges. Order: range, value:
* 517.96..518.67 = 10.31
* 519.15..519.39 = 12.1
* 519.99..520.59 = 11.15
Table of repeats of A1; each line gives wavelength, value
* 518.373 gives 11.84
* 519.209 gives 12.1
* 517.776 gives 13.94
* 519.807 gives 13.5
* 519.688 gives 13.3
